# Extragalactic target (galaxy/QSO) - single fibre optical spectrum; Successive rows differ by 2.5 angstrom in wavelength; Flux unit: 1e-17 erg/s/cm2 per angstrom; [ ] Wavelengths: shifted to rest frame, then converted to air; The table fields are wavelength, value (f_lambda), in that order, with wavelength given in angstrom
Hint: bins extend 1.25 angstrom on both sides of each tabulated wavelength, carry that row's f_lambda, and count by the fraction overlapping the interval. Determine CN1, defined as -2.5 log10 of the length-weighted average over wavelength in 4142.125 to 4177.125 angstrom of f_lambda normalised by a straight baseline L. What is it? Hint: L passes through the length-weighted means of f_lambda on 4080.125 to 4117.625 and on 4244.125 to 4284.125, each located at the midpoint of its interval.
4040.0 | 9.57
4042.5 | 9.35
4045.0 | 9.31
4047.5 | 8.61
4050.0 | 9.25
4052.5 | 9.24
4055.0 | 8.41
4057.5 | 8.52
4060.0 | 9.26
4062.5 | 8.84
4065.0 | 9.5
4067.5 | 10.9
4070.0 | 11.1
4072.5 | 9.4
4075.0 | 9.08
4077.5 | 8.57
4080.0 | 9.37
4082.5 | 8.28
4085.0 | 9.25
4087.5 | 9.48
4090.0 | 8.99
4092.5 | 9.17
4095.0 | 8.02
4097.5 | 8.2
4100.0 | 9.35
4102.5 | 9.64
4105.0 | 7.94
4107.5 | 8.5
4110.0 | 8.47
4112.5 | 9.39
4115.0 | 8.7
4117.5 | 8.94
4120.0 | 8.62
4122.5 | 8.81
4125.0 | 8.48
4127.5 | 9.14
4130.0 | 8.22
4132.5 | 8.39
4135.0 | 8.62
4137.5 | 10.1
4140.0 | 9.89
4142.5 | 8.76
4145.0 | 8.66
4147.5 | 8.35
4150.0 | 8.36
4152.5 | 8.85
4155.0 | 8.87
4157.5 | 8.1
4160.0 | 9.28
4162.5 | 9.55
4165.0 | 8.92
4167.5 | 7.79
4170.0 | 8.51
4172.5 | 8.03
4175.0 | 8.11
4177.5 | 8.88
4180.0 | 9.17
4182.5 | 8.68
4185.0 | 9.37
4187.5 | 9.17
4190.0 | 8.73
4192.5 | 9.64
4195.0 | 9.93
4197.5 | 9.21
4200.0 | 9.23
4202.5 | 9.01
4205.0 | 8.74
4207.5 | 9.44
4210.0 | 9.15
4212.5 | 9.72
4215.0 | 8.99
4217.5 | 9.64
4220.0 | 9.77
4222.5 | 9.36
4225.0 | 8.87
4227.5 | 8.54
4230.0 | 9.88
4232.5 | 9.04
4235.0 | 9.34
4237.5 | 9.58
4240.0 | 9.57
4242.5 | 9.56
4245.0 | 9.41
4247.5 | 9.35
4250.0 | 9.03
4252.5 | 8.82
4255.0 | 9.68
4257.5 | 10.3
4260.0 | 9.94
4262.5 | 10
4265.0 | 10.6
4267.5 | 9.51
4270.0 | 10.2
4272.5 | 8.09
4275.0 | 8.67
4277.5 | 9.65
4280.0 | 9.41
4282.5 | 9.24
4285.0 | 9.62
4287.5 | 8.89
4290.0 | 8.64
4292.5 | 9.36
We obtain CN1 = 0.06 mag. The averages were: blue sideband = 8.83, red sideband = 9.5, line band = 8.58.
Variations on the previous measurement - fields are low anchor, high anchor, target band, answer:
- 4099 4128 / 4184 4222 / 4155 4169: 0.043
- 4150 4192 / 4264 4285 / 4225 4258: -0.017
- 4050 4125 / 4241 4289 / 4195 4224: 0.001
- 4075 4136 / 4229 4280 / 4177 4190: 0.015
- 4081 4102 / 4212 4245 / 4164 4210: 0.035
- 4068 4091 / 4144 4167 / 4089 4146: 0.025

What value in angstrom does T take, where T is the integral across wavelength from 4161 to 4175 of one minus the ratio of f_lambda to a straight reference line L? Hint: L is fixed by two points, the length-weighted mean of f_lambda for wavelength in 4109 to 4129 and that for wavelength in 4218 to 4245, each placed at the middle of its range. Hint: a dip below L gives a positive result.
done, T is 0.80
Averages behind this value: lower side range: 8.82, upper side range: 9.36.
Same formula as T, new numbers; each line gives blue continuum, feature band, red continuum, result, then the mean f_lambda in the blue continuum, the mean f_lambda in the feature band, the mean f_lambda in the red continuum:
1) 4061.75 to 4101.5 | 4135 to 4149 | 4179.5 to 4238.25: 0.2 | 9.23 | 9.09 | 9.26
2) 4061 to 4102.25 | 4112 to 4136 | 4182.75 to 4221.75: 1.4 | 9.23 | 8.71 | 9.3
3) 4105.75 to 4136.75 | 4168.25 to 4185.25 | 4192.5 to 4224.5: 0.9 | 8.7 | 8.61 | 9.35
